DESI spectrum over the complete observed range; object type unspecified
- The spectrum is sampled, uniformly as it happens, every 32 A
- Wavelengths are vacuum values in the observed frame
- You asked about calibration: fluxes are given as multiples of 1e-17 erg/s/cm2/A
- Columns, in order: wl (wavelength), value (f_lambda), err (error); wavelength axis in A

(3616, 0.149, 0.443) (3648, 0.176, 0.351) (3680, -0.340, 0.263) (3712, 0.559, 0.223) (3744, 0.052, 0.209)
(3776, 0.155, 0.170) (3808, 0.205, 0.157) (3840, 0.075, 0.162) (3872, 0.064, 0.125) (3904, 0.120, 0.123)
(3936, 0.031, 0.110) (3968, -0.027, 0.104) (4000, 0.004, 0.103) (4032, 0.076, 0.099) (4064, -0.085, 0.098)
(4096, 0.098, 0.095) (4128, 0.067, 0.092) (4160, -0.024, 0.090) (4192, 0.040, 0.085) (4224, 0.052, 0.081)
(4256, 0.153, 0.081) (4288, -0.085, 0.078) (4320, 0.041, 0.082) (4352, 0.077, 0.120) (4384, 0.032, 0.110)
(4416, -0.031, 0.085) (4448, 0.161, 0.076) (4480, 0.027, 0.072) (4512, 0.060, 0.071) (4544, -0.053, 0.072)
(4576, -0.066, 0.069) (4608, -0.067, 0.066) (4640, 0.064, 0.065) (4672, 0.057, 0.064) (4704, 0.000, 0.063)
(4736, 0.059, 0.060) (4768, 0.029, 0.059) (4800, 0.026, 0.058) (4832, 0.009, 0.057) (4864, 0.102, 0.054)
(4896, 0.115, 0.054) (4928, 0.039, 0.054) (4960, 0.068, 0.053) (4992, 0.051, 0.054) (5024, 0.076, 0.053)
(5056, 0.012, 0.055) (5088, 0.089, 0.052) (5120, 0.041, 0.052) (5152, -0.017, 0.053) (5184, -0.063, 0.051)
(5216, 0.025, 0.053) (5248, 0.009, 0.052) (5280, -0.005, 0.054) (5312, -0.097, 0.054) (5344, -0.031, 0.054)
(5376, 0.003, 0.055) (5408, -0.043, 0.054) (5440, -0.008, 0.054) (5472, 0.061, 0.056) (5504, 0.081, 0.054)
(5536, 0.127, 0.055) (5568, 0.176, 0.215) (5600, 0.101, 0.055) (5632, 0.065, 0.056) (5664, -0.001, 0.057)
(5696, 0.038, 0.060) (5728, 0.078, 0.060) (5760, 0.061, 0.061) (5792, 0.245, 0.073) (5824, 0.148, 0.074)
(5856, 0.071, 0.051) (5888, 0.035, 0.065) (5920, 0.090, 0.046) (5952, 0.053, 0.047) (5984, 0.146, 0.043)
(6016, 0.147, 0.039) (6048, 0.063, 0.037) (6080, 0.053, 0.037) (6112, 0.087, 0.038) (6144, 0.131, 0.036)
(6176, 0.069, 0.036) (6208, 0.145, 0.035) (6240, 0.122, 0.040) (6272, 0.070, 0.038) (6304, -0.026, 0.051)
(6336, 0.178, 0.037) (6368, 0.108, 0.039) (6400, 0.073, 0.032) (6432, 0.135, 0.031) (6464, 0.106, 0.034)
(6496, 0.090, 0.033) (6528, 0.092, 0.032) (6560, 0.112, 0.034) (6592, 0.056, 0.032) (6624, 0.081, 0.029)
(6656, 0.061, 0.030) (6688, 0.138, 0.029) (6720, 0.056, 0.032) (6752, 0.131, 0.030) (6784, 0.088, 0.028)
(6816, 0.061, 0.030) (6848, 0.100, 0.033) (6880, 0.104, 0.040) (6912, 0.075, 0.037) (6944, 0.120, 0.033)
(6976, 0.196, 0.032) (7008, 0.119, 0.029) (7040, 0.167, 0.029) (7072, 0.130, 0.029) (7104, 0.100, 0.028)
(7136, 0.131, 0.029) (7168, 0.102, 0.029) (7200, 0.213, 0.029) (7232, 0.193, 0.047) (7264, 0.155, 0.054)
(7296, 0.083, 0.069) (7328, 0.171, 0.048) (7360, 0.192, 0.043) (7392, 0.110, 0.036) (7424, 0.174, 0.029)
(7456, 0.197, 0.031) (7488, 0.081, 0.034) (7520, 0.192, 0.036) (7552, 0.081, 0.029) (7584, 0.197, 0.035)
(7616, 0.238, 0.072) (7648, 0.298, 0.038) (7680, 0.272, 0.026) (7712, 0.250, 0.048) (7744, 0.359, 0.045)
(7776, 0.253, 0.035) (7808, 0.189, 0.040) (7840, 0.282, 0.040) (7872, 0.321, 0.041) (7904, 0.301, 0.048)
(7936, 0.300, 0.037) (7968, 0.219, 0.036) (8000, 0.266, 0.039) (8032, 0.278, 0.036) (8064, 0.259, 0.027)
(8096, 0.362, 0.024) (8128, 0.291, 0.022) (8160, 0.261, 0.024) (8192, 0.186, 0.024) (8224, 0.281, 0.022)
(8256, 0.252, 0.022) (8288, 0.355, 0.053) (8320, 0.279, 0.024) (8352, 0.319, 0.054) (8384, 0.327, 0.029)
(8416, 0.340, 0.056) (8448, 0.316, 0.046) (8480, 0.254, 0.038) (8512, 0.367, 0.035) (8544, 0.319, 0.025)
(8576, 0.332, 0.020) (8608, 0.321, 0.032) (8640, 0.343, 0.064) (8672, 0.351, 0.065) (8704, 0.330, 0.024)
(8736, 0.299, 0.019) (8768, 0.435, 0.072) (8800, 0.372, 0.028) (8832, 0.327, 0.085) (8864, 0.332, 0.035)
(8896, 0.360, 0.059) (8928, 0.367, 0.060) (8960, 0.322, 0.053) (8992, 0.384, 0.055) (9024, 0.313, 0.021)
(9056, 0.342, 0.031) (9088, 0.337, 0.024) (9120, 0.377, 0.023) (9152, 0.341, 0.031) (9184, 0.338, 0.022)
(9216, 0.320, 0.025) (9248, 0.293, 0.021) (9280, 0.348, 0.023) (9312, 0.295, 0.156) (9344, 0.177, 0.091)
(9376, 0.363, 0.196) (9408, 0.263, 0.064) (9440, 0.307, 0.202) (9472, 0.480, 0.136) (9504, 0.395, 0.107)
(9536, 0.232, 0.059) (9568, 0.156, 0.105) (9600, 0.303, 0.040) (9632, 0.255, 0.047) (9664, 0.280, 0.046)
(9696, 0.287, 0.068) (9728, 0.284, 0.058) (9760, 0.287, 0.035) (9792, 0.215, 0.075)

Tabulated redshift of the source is 0.902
